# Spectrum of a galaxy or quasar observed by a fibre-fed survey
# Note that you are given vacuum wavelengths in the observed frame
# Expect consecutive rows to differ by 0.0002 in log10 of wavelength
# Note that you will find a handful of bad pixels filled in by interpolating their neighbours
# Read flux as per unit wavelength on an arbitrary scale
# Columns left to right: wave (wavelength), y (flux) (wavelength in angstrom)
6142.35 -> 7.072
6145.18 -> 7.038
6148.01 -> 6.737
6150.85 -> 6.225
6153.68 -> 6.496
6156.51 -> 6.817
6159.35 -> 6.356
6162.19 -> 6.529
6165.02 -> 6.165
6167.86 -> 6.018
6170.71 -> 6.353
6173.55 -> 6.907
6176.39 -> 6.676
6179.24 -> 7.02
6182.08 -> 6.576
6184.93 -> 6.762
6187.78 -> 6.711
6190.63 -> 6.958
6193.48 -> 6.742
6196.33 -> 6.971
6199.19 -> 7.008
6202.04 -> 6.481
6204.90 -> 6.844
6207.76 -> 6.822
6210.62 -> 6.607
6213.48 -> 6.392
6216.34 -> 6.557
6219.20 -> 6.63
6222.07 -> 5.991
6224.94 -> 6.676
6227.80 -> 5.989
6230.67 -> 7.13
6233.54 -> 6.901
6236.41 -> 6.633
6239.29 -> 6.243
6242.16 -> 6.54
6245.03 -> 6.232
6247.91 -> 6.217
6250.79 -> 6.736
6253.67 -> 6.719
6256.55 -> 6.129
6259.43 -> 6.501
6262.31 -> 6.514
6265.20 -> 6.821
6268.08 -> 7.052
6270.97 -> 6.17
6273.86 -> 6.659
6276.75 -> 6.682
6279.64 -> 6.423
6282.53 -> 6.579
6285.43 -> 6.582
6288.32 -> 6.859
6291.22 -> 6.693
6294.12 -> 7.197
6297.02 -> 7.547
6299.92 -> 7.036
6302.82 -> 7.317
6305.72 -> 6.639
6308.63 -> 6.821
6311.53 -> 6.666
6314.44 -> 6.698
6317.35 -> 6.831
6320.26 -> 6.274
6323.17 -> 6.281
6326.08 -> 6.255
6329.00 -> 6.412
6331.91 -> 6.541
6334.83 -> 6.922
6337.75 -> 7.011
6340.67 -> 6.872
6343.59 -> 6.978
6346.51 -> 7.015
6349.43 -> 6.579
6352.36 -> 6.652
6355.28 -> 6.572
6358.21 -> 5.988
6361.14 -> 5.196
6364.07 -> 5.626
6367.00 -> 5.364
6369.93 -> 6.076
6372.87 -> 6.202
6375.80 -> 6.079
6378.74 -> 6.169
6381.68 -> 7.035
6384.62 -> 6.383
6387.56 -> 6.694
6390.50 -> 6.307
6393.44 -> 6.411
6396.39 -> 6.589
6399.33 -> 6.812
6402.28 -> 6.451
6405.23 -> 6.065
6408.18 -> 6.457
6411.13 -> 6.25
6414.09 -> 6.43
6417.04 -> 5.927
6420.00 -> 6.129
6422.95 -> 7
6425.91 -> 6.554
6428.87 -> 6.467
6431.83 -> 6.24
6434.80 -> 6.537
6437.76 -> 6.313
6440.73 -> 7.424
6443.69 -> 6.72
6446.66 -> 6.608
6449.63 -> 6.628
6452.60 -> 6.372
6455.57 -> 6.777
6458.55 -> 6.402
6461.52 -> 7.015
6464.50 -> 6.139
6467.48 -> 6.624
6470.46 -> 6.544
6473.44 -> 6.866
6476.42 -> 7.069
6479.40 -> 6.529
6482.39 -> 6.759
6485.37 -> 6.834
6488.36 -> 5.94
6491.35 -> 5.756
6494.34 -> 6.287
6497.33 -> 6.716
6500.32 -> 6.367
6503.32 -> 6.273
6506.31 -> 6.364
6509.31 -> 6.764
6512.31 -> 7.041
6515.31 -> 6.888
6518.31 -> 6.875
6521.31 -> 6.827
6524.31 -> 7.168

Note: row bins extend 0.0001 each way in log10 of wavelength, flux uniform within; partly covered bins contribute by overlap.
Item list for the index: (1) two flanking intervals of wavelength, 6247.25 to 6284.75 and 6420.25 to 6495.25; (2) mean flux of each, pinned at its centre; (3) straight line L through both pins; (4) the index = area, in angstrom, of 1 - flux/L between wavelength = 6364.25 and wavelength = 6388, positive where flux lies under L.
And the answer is 1.3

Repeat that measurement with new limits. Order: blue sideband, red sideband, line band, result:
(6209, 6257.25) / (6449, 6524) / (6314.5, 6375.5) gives 1.46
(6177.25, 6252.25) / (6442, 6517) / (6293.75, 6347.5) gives -1.53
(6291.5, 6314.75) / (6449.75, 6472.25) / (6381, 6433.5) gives 2.03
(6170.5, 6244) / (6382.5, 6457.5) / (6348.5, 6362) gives 0.67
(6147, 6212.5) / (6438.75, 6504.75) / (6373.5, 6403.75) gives 0.49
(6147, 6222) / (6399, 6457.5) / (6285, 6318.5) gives -1.82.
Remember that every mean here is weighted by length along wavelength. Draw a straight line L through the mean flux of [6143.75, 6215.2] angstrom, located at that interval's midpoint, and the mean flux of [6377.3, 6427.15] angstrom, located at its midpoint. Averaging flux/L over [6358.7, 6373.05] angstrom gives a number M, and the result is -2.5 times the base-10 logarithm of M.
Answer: 0.15 mag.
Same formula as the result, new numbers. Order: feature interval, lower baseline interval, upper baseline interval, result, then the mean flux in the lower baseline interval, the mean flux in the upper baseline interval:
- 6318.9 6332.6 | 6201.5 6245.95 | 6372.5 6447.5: 0.03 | 6.55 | 6.47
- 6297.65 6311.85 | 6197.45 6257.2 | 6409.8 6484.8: -0.06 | 6.55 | 6.58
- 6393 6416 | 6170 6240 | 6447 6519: 0.03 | 6.67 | 6.57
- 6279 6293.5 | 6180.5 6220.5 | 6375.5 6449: -0.01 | 6.72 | 6.49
